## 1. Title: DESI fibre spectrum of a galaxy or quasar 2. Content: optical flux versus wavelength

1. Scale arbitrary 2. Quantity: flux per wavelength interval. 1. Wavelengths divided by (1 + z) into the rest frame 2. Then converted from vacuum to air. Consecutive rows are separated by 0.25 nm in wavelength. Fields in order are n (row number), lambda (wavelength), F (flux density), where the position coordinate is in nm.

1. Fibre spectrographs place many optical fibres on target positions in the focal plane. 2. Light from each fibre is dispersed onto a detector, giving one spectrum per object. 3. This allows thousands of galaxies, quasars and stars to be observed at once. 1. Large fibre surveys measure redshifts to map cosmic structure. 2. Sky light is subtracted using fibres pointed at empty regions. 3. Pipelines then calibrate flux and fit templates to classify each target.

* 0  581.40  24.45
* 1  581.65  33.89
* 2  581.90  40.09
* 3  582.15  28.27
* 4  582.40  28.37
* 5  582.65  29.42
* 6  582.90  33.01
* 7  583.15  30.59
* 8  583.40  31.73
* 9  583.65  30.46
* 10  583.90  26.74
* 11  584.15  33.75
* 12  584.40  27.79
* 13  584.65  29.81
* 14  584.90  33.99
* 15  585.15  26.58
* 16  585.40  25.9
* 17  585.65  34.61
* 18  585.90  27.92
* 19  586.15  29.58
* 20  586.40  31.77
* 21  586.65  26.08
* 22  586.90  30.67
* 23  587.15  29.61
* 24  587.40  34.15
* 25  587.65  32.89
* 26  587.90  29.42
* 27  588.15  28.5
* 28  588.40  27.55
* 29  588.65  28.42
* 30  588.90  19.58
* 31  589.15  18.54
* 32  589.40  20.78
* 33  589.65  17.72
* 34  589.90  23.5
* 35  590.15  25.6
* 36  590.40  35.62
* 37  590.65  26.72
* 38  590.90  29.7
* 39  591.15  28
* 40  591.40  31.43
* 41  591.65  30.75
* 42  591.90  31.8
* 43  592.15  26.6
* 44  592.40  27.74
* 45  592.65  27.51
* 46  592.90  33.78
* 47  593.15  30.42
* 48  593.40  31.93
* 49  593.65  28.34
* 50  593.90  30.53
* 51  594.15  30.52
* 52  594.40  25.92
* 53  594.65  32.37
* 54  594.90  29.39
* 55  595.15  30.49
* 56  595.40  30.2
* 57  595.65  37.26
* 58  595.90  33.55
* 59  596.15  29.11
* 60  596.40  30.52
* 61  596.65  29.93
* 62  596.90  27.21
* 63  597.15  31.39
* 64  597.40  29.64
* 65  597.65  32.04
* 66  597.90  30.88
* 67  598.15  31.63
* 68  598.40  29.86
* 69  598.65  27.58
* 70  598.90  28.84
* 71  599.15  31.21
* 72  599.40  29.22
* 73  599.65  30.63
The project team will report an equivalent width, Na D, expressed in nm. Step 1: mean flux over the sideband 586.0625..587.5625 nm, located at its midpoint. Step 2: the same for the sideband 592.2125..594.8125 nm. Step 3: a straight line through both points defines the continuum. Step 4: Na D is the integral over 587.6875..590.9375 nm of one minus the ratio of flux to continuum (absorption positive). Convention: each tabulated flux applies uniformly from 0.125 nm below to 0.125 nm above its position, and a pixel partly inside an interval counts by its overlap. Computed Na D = 0.49 nm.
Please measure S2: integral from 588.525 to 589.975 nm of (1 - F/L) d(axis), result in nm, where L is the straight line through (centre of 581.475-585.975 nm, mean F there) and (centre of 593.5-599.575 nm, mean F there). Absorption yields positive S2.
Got 0.436 nm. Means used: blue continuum 30.7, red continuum 30.3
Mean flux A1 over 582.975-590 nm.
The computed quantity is 28.2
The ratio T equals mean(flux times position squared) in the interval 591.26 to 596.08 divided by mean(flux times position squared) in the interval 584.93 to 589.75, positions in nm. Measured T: 1.1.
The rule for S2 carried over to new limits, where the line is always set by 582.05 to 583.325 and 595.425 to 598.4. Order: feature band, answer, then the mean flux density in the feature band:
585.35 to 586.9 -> 0.036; 29.6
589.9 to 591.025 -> 0.069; 28.8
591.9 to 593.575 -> 0.055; 29.8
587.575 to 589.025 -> 0.138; 27.5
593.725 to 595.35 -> 0.057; 29.8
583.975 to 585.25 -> -0.006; 30.3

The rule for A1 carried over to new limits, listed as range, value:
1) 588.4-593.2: 27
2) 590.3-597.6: 30.3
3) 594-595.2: 29.7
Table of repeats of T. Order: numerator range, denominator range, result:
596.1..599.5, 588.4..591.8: 1.18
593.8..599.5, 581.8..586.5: 1.04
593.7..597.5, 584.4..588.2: 1.05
